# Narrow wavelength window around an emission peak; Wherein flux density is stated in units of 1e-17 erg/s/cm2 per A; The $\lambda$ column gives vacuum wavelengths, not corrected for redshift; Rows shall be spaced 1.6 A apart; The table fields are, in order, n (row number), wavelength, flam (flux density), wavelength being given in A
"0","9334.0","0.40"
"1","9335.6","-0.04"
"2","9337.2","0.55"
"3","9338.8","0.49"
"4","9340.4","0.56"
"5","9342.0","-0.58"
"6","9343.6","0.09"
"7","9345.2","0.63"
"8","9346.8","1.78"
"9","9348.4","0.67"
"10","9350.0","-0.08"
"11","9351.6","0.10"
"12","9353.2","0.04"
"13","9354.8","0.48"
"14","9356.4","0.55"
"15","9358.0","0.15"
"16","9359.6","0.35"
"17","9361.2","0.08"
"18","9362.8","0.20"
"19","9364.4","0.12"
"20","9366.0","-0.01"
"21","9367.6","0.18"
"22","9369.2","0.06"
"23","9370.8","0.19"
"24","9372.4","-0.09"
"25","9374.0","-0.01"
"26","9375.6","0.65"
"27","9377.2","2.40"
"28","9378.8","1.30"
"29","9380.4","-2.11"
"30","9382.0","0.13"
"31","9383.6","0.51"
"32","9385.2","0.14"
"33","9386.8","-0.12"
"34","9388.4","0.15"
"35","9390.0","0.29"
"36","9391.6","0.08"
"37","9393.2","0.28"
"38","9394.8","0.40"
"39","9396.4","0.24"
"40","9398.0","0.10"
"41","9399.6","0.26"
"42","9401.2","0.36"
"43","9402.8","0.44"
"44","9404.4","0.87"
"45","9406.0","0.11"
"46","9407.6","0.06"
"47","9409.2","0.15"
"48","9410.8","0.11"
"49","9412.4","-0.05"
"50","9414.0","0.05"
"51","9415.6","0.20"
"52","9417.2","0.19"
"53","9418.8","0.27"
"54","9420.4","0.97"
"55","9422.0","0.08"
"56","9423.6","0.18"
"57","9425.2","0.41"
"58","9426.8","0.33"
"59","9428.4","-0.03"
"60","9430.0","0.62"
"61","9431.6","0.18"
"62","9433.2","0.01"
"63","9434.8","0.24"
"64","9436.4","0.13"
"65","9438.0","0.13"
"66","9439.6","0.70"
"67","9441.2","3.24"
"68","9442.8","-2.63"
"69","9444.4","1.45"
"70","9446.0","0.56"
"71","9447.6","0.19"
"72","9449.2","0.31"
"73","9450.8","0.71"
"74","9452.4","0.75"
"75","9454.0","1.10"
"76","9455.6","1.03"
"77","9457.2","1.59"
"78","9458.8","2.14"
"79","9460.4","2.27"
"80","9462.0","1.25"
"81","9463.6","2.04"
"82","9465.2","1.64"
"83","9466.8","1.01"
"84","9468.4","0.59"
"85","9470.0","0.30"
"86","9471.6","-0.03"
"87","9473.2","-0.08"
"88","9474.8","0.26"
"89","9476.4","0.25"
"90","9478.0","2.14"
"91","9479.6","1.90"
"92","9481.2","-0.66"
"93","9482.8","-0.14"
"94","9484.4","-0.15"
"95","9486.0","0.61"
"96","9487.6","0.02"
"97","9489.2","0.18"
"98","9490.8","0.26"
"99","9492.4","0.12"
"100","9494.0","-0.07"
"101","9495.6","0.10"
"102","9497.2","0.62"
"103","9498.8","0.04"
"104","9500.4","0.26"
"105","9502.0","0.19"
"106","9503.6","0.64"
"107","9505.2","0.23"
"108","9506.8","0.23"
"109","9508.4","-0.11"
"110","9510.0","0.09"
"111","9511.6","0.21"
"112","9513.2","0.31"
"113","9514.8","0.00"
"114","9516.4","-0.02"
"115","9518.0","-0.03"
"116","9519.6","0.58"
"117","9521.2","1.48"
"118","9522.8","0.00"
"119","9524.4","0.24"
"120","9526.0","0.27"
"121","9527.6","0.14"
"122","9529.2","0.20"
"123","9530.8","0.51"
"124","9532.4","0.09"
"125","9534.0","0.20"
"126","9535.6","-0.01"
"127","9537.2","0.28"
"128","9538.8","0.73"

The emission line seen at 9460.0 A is [O II]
